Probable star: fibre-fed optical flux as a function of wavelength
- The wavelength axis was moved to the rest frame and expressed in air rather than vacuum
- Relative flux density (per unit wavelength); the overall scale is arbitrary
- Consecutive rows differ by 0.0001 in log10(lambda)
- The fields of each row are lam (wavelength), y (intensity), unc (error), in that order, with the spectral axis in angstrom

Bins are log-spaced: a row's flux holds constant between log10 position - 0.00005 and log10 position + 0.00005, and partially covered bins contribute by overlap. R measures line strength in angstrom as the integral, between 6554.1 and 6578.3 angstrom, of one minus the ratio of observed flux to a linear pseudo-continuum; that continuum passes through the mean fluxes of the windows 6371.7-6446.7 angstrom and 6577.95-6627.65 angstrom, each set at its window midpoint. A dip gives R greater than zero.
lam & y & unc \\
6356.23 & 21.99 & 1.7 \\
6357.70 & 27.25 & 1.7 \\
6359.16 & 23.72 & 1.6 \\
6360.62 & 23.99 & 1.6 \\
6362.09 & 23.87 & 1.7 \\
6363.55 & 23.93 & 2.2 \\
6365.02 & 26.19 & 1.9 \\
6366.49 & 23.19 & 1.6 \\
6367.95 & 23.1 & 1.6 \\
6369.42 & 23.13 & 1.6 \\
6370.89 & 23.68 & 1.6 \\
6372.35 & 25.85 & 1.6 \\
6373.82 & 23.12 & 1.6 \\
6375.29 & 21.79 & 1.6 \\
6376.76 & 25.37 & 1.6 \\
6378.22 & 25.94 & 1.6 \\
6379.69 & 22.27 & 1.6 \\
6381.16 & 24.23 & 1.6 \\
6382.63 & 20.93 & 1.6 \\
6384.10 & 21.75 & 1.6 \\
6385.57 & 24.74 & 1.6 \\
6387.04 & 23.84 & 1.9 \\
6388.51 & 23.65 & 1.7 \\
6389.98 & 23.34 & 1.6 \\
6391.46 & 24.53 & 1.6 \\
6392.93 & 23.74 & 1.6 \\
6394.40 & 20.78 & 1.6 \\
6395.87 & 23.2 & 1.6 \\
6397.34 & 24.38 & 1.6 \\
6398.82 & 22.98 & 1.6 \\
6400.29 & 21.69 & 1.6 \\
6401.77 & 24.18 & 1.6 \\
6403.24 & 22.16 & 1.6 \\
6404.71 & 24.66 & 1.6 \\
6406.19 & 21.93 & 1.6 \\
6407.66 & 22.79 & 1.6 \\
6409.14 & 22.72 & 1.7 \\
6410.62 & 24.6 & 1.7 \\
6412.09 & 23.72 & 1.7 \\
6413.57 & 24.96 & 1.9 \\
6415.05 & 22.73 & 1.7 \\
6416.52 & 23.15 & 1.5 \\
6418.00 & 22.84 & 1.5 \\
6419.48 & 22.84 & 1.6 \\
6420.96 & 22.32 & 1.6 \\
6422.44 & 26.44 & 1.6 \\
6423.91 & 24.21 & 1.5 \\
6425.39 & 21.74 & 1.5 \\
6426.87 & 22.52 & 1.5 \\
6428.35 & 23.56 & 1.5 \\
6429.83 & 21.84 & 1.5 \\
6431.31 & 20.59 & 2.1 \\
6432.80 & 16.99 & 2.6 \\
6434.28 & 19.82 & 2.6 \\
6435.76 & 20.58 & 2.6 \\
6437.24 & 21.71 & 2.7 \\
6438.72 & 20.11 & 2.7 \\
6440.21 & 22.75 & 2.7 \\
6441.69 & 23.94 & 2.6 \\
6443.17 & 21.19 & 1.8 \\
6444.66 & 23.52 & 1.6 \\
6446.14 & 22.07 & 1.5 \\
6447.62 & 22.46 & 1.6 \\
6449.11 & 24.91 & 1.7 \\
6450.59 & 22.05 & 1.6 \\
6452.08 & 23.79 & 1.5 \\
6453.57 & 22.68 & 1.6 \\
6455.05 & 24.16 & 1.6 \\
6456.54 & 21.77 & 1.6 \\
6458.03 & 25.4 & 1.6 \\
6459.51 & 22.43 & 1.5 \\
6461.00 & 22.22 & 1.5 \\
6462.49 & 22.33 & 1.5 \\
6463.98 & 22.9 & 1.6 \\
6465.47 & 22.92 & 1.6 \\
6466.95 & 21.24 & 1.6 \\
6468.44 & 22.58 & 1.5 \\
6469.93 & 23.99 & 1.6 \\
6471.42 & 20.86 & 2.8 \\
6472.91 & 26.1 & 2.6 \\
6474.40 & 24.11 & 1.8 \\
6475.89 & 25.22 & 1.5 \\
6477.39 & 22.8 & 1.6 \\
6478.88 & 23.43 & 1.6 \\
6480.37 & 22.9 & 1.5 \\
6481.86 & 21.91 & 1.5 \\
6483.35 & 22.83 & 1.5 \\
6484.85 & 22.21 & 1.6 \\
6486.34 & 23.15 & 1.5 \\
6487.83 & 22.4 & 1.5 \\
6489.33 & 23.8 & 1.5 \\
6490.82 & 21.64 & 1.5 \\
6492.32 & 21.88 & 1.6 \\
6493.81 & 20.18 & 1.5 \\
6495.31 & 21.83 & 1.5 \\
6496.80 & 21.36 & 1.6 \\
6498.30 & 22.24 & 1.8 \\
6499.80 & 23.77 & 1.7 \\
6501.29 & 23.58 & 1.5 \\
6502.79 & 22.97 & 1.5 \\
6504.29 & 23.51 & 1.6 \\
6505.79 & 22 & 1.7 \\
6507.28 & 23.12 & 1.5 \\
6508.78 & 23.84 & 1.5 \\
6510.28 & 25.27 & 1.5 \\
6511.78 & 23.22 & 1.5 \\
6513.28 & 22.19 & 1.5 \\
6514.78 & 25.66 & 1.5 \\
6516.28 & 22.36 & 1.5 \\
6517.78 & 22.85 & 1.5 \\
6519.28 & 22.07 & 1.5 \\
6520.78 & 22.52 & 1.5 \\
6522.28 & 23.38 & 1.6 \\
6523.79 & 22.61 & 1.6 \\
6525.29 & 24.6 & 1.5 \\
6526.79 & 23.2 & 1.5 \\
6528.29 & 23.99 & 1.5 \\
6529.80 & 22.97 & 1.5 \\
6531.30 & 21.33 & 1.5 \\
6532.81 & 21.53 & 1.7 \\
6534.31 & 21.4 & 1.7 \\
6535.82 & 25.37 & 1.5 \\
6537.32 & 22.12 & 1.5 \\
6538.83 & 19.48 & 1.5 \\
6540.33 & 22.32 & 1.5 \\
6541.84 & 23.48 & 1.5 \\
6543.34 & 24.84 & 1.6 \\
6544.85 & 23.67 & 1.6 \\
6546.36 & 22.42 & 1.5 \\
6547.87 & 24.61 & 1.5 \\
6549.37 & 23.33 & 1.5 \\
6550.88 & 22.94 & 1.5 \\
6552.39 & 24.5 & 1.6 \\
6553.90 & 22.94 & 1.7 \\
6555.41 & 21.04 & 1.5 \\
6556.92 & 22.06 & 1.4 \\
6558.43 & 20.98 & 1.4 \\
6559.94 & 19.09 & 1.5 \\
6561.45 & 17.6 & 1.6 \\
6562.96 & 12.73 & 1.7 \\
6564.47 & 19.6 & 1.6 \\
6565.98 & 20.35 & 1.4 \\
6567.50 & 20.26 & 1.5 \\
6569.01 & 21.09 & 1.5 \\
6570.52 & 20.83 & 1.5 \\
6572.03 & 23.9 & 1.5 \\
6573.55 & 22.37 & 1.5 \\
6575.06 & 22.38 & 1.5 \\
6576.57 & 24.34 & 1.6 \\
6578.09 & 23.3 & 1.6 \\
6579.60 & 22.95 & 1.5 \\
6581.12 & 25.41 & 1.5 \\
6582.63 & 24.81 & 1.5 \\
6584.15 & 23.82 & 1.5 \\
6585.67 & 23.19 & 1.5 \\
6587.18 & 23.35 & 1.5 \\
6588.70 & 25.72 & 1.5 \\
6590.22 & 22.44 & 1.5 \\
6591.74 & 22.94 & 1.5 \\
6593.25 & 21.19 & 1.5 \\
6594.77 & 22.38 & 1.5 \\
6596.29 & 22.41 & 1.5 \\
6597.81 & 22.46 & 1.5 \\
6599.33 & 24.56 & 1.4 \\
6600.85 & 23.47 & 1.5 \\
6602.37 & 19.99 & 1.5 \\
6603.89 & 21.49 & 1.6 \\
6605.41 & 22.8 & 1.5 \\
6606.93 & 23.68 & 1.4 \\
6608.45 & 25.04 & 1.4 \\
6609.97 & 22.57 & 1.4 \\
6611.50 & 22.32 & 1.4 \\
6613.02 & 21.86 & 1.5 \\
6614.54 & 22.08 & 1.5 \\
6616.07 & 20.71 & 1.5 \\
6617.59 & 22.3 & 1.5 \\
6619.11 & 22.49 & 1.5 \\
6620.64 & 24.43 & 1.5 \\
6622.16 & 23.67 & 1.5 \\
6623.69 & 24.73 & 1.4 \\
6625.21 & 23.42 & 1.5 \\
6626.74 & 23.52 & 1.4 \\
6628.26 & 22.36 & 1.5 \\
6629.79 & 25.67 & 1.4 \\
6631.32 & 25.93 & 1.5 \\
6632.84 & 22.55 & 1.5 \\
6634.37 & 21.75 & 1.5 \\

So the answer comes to 2.4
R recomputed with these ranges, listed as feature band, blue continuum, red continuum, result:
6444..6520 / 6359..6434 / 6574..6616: 0.6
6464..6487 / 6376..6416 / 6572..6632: 0.2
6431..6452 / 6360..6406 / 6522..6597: 1.3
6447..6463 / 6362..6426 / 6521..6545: 0.1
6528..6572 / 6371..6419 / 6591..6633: 2.7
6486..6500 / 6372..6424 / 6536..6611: 0.4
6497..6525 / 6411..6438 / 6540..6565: -1.6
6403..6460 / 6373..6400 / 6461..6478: 1.3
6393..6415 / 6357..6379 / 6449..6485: 0.6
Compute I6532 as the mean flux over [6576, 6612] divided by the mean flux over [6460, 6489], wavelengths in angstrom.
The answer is 1.0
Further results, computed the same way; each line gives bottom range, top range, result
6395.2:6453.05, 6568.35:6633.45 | 1.02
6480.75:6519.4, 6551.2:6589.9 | 0.96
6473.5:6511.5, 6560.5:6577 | 0.89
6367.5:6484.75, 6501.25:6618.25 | 0.98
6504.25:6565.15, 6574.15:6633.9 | 1.04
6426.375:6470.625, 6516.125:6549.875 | 1.03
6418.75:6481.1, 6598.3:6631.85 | 1.02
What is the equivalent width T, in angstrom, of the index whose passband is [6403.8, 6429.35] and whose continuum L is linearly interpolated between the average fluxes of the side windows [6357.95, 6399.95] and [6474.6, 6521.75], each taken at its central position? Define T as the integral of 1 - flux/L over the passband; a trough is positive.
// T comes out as 0.03 angstrom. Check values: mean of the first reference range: 23.6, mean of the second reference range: 22.9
